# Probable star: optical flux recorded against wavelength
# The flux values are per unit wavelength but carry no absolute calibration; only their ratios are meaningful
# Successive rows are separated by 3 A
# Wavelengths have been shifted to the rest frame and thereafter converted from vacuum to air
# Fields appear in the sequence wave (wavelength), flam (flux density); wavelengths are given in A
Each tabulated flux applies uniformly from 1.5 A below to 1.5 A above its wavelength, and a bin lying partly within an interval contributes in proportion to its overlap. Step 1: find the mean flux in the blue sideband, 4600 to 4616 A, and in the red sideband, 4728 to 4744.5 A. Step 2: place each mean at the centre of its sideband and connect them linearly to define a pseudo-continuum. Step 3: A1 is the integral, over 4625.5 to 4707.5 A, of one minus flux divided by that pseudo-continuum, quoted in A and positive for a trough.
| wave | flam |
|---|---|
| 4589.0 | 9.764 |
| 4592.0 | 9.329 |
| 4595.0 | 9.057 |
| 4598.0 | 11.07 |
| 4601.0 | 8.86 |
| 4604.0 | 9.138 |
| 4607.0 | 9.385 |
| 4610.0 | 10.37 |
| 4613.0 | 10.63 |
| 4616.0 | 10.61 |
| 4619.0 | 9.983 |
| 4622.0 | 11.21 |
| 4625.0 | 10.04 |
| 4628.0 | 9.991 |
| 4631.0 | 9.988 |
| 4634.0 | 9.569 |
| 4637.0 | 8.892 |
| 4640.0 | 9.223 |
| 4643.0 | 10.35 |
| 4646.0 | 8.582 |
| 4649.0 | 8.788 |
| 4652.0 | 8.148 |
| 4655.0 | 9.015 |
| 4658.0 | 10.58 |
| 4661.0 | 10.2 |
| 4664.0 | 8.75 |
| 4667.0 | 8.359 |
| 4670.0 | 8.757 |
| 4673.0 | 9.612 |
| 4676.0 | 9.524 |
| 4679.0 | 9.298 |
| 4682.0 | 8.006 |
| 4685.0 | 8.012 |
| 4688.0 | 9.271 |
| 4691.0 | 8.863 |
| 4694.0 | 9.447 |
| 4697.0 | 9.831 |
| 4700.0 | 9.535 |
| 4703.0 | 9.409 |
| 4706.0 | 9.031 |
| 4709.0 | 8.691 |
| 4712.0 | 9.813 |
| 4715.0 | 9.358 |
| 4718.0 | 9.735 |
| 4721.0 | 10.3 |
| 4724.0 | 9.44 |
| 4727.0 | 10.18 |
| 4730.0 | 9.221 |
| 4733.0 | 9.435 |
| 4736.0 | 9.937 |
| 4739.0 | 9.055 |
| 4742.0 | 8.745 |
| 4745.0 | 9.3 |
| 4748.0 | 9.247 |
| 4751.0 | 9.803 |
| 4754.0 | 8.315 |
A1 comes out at 2.9 A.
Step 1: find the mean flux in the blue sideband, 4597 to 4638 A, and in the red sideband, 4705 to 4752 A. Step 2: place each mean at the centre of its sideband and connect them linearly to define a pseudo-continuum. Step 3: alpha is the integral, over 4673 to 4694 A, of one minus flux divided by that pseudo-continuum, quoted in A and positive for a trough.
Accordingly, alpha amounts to 1.6 A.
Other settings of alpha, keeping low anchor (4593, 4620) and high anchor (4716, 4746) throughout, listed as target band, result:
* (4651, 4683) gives 1.9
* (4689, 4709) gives 0.7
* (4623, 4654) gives 1.3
